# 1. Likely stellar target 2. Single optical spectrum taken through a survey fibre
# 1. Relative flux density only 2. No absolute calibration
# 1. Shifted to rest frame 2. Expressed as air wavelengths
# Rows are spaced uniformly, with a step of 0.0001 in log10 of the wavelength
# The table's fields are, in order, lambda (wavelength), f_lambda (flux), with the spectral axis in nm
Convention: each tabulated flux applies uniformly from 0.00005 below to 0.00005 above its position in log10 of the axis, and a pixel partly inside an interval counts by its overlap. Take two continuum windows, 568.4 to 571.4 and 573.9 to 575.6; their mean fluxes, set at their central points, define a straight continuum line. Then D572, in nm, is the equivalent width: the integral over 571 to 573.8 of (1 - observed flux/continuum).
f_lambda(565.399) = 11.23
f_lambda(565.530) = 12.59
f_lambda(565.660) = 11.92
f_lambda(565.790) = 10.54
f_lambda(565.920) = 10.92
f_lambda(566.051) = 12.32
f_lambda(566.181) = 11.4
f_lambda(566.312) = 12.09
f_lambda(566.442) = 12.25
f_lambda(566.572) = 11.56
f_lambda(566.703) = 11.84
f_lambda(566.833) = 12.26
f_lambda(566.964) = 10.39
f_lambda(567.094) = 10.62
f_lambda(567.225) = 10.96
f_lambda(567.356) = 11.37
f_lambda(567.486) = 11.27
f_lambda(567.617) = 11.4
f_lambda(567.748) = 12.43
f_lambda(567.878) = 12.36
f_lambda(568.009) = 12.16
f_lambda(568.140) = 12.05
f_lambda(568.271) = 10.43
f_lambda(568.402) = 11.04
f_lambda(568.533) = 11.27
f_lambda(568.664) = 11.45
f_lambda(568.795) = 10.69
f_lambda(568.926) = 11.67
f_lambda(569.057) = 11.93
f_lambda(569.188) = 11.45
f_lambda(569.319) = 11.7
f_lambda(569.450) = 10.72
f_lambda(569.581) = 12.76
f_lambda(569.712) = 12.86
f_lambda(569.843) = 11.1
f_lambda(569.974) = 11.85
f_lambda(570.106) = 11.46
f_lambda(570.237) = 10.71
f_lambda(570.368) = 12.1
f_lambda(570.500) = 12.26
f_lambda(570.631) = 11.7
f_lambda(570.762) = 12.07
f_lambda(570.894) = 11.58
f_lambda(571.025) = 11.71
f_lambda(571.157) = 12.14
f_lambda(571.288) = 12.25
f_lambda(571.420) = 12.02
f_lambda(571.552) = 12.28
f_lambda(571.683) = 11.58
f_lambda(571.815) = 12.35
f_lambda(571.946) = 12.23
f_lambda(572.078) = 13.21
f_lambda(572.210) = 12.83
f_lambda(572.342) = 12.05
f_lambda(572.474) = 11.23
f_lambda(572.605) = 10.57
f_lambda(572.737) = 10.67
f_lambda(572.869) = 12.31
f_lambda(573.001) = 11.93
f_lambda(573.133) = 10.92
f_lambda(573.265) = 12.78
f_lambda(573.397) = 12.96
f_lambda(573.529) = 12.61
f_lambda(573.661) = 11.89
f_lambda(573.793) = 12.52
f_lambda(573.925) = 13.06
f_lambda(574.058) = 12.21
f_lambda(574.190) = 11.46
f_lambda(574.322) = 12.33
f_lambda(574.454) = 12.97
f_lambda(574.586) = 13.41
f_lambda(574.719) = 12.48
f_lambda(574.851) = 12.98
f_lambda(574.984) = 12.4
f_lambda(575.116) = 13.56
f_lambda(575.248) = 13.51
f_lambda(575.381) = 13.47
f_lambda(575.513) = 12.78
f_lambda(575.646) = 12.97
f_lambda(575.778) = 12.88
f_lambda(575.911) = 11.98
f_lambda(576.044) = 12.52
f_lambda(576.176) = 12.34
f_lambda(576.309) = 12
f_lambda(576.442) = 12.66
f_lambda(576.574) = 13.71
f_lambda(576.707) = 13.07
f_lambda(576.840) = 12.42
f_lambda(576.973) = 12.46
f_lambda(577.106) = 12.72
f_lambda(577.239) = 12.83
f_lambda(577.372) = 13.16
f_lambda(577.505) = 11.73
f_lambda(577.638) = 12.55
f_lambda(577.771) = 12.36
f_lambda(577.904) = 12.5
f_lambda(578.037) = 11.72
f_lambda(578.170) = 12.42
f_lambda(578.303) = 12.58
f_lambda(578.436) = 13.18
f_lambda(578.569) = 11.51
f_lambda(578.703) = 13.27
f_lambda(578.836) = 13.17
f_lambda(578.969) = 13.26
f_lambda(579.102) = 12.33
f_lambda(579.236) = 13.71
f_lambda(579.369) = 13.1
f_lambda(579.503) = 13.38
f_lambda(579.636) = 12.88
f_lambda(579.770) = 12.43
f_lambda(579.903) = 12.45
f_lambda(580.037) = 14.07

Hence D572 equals 0.05 nm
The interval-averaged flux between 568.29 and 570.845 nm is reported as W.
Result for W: 11.6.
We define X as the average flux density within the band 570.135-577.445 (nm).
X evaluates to 12.4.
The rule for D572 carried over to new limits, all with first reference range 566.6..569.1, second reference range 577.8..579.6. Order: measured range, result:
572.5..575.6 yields -0.05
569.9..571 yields 0.01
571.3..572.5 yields -0.03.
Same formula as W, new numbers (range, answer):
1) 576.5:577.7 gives 12.7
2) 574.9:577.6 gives 12.8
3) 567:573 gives 11.7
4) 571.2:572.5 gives 12.2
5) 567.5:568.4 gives 11.7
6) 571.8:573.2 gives 11.8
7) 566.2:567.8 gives 11.5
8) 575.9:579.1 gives 12.6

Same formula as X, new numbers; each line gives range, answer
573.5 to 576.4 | 12.7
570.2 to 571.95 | 11.9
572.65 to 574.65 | 12.3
